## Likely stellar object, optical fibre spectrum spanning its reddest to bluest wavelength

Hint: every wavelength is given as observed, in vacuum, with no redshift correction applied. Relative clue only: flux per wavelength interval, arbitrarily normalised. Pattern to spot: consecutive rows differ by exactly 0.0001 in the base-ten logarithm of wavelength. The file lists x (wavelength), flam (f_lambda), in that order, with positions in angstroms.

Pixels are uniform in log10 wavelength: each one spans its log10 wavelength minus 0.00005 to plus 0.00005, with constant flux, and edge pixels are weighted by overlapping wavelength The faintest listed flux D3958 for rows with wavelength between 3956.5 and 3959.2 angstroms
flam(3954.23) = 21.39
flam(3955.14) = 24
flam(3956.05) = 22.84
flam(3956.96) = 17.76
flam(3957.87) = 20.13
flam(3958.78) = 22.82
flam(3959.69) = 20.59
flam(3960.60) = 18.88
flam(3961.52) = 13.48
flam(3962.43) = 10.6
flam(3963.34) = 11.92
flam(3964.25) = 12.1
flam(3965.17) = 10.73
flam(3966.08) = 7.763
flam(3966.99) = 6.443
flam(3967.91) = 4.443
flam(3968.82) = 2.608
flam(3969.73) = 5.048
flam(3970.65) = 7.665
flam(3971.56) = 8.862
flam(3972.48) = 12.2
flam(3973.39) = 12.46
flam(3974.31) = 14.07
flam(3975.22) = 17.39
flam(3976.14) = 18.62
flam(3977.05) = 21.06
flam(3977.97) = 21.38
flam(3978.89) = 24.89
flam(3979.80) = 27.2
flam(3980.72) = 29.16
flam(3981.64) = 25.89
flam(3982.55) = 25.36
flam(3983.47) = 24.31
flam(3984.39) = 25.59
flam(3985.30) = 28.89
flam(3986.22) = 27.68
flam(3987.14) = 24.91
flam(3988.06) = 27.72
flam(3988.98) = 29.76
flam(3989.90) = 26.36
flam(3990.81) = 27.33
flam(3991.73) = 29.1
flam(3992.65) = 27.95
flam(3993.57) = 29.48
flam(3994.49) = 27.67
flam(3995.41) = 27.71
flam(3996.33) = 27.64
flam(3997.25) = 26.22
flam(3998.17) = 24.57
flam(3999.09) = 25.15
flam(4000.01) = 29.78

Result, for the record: 17.76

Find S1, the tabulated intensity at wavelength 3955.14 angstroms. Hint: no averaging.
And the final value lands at 24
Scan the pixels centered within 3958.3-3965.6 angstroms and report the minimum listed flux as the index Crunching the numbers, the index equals 10.6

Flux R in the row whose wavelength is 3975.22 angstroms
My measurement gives 17.39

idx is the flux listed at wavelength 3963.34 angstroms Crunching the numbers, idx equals 11.92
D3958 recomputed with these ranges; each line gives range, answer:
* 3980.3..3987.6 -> 24.31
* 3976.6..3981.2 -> 21.06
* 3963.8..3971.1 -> 2.608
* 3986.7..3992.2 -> 24.91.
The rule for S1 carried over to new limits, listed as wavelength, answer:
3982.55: 25.36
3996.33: 27.64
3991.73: 29.1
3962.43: 10.6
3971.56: 8.862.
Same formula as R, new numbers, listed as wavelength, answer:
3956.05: 22.84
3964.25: 12.1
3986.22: 27.68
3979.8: 27.2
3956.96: 17.76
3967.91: 4.443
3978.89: 24.89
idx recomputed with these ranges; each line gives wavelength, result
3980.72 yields 29.16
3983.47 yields 24.31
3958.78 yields 22.82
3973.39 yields 12.46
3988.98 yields 29.76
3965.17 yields 10.73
